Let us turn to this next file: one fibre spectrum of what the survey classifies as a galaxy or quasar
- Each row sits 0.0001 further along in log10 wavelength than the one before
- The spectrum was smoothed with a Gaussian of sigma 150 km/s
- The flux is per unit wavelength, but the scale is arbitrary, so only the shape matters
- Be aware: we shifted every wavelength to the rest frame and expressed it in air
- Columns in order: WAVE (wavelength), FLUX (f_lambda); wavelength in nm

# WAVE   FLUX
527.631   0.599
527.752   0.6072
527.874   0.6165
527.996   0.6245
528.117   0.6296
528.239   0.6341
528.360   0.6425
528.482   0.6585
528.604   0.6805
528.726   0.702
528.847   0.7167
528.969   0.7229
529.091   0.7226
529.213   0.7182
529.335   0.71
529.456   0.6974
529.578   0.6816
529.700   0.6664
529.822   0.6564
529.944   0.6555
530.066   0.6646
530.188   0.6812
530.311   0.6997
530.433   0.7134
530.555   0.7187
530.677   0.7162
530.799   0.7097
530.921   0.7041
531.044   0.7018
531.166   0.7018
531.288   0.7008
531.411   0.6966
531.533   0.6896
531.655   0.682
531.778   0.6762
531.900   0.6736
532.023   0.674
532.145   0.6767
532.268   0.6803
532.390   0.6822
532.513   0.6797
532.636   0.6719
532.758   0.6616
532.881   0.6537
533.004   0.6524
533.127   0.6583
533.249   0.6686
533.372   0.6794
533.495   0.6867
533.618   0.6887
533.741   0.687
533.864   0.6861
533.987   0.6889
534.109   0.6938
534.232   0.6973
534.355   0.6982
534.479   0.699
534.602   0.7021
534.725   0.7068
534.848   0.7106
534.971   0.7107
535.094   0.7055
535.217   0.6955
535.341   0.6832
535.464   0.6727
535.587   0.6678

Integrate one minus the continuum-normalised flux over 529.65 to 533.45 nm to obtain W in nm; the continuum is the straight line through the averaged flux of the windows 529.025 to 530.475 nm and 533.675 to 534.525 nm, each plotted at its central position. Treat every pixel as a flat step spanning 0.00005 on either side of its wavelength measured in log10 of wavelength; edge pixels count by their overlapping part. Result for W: 0.04 nm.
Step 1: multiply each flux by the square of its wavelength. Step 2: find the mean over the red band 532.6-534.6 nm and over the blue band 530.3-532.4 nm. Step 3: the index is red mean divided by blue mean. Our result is 0.99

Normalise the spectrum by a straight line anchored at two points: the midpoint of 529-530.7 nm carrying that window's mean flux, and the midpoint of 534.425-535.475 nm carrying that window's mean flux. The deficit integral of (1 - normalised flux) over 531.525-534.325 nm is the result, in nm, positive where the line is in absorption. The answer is 0.08 nm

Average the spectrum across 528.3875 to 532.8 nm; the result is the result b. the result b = 0.69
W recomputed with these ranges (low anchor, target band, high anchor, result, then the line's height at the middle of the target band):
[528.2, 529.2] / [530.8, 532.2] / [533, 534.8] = -0.004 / 0.688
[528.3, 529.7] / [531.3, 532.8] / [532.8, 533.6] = -0.011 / 0.675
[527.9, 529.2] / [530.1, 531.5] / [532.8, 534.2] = -0.058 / 0.675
